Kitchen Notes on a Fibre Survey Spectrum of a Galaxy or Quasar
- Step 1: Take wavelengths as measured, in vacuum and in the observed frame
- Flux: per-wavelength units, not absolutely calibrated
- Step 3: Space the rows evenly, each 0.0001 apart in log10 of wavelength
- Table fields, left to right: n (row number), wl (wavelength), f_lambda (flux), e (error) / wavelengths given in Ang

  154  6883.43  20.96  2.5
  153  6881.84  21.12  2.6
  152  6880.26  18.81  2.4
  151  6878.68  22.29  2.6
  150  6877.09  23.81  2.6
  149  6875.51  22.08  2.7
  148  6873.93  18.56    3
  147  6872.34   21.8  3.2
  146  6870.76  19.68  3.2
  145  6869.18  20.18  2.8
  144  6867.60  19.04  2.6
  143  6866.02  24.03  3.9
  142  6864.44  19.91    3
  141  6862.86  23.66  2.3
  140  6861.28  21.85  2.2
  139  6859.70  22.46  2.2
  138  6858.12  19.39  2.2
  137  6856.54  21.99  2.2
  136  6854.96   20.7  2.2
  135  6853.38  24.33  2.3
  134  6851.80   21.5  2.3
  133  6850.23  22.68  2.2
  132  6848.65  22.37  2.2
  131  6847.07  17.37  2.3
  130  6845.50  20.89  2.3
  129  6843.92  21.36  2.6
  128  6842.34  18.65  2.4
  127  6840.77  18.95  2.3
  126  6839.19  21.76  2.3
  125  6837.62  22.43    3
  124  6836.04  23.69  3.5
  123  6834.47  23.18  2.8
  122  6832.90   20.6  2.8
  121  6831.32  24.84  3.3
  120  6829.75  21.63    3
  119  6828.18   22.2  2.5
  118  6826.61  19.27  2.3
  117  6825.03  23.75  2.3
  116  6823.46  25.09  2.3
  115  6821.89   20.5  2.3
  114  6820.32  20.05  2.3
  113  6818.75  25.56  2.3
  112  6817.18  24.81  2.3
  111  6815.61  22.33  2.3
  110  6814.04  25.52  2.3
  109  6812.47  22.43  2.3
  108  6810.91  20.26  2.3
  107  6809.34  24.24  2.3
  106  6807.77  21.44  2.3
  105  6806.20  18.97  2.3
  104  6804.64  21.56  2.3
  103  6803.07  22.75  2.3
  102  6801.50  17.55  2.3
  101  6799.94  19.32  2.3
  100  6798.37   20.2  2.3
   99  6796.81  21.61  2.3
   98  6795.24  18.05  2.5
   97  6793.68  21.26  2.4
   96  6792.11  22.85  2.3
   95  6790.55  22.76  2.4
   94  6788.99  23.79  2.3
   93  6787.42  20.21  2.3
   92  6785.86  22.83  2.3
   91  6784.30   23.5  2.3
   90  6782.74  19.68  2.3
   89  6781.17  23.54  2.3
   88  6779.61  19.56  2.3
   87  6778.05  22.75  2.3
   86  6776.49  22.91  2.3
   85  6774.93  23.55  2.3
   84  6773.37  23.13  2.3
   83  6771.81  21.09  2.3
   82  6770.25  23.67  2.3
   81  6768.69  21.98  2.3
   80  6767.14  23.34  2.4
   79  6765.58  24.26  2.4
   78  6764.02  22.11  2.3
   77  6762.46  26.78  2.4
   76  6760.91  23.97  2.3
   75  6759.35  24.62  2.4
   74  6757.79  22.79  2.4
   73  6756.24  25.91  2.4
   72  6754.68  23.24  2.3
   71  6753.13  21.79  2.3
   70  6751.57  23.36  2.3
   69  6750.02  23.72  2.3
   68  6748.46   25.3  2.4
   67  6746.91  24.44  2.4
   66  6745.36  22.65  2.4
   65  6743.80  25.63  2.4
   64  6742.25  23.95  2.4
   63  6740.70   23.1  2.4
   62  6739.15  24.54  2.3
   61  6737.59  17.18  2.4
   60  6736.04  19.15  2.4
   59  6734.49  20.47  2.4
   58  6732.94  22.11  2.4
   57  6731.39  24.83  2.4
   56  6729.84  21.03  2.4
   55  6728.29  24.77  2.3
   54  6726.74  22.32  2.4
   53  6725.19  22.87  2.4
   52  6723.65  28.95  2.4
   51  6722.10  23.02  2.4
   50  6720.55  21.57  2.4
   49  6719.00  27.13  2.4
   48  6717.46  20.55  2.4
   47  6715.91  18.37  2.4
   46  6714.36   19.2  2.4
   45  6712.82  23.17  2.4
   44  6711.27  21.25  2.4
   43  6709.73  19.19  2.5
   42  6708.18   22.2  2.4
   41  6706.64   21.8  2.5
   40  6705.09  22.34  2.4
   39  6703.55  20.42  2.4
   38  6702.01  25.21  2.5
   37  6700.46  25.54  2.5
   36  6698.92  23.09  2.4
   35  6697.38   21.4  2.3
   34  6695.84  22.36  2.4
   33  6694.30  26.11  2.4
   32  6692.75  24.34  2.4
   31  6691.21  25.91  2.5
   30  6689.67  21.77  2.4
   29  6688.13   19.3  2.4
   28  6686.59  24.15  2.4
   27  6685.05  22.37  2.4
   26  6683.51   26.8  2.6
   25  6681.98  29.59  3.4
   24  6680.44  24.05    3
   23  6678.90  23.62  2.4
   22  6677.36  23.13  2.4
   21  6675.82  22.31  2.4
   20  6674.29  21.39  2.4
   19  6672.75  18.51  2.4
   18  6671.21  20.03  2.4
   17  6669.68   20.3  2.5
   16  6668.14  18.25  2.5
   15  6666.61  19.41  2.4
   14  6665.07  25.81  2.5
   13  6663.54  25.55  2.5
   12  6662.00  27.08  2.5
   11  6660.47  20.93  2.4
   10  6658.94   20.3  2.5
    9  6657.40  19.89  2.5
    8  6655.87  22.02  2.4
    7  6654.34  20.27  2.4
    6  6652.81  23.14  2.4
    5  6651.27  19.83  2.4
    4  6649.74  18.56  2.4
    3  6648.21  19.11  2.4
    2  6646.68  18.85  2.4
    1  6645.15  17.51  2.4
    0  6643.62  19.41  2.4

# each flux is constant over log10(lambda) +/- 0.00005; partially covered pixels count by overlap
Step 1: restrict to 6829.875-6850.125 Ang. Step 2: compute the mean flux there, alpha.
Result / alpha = 21.4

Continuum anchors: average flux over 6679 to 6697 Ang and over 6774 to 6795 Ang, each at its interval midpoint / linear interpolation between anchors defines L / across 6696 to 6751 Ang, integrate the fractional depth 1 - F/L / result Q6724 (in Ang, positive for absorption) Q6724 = 1.8 Ang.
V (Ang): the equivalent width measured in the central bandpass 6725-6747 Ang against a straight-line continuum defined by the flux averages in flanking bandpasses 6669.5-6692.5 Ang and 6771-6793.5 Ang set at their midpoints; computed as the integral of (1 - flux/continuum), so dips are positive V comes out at 0.1 Ang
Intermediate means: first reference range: 23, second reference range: 22.3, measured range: 22.5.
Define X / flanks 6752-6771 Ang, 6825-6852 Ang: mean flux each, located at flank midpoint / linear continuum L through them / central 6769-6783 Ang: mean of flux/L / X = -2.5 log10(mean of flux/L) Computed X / 0.05 mag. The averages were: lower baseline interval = 23.7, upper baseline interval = 21.4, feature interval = 22.3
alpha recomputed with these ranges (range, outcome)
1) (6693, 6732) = 22.8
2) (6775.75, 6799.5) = 21.7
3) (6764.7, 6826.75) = 22.1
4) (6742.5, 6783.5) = 23.3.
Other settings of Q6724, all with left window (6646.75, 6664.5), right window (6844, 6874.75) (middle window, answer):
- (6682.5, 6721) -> -2.29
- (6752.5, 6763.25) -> -1.45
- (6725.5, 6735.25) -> -0.57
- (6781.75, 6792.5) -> -0.48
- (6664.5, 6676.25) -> 0.45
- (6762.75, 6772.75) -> -0.77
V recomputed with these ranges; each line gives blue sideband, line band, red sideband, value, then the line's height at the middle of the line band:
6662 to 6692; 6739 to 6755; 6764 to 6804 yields -1.14 Ang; 22.2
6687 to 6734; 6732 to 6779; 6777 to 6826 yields -1.68 Ang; 22.3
